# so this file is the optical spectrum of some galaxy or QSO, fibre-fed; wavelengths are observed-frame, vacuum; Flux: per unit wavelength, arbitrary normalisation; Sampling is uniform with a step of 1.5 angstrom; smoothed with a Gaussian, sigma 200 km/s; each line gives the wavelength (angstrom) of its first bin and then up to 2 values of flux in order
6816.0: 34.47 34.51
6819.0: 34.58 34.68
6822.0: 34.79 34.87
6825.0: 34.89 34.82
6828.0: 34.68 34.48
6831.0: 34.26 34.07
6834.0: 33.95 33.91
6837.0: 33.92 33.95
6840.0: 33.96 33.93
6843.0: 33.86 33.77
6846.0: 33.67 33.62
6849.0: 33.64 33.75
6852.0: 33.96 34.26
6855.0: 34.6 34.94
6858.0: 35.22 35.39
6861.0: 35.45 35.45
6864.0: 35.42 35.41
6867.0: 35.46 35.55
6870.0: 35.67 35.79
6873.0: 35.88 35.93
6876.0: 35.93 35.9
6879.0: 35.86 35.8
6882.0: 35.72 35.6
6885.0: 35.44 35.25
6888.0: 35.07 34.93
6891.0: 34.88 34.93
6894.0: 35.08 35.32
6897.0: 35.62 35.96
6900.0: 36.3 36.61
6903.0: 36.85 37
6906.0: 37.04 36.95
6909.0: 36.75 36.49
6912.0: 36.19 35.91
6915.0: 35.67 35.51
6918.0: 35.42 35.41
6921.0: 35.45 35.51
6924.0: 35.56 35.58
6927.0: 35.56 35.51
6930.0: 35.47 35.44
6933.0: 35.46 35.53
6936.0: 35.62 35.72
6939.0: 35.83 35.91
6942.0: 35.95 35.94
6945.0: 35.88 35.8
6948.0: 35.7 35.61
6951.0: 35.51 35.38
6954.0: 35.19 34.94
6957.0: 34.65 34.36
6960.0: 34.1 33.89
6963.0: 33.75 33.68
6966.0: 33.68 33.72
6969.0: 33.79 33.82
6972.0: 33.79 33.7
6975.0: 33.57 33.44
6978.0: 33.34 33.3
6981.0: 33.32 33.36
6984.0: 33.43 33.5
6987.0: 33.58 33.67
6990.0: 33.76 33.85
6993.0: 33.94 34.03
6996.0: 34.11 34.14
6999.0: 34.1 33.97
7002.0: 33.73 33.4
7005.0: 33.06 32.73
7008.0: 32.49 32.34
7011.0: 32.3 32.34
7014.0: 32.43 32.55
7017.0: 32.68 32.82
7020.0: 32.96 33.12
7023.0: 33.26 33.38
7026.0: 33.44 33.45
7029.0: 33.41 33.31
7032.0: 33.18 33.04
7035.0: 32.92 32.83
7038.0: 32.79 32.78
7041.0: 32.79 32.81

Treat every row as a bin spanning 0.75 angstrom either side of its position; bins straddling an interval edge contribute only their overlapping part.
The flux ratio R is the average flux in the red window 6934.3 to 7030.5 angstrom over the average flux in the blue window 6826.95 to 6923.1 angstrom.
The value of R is 0.96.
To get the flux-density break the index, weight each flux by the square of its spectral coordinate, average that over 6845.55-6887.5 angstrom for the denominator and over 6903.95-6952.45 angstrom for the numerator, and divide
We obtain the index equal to 1.0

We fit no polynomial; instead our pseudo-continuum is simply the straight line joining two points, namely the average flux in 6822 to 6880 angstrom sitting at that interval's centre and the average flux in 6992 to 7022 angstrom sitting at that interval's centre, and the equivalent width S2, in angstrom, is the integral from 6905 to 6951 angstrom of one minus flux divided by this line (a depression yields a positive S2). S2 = -2.50 angstrom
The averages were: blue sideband 34.7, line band 35.8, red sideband 33.2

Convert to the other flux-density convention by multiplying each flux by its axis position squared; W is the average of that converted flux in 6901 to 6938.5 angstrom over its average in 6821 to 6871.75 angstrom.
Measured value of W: 1.06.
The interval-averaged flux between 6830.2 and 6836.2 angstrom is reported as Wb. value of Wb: 34.1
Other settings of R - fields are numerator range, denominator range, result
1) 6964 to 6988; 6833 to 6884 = 0.96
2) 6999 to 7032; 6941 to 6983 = 0.96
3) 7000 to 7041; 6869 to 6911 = 0.92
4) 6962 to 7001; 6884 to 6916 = 0.94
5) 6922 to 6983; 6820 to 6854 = 1.02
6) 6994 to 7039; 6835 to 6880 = 0.95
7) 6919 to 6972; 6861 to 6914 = 0.98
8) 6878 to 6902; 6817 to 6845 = 1.04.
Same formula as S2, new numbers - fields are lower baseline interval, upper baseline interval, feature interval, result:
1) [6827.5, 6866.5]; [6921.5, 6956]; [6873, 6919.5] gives -1.1 angstrom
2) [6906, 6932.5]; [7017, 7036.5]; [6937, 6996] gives 0.5 angstrom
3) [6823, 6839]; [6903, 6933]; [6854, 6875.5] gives -0.3 angstrom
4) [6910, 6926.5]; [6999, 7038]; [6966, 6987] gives 0.4 angstrom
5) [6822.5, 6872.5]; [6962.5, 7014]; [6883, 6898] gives -0.4 angstrom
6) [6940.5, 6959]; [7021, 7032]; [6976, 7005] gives 0.6 angstrom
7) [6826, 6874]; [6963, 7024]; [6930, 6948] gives -1.0 angstrom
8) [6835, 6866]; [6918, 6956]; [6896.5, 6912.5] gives -0.6 angstrom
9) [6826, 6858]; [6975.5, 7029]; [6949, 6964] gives -0.5 angstrom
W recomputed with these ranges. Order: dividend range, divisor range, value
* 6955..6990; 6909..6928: 0.96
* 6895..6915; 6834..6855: 1.09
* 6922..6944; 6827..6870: 1.06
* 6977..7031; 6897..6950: 0.95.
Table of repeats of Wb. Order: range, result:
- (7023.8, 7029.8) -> 33.4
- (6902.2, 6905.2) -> 36.9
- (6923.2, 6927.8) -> 35.6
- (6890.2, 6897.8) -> 35.2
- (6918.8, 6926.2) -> 35.5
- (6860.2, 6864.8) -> 35.4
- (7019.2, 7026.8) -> 33.2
